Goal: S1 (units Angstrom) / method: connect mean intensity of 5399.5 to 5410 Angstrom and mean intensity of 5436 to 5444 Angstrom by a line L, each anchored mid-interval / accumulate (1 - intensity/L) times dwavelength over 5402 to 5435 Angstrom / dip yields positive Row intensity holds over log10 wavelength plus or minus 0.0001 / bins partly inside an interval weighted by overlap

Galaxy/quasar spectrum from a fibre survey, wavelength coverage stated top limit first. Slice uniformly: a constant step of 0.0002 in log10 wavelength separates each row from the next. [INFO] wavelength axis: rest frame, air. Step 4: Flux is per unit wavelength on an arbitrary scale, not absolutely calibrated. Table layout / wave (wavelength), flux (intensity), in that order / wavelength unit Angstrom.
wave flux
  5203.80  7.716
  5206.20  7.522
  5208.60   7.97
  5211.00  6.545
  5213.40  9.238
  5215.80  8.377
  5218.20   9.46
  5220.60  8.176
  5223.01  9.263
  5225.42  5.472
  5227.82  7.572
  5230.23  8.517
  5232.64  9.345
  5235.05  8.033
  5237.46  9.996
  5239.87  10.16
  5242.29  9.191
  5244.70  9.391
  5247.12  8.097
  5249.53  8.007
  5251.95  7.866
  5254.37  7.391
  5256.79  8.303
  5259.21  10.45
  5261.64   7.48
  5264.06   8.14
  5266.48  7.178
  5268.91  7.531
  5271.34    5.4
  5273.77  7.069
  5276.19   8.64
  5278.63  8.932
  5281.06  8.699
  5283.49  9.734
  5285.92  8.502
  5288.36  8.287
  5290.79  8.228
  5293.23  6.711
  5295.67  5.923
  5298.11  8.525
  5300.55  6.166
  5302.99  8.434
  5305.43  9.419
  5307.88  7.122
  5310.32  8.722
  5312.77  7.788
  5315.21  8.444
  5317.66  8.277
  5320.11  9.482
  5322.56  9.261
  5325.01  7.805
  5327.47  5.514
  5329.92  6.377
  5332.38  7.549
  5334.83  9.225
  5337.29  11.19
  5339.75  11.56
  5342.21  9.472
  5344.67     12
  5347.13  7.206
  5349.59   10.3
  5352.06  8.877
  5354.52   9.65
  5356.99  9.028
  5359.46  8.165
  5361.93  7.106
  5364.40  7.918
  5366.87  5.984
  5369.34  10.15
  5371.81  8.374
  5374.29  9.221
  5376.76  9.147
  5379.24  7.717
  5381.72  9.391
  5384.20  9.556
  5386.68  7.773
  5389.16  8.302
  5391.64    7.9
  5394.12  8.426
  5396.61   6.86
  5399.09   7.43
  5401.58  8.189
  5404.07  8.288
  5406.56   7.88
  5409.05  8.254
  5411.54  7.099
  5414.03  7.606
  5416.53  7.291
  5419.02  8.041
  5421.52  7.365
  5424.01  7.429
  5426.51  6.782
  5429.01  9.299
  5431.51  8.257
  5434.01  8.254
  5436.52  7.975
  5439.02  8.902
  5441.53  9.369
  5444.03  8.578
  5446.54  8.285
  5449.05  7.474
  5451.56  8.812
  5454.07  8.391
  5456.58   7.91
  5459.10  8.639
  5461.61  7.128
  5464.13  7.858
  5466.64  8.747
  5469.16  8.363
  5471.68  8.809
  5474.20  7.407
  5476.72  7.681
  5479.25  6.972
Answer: 2.06 Angstrom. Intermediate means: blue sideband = 8.09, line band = 7.84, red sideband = 8.8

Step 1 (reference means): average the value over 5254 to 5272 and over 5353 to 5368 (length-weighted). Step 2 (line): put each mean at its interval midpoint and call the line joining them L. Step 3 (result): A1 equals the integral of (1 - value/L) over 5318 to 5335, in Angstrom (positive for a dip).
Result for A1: 0.2 Angstrom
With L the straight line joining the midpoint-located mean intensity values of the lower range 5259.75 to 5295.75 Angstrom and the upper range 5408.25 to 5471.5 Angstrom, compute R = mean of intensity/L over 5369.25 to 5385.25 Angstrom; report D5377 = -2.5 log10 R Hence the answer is -0.13 mag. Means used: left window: 7.87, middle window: 9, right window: 8.1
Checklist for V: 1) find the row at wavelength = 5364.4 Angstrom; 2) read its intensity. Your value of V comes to 7.918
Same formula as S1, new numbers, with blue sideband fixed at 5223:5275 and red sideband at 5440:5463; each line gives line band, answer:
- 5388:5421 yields 1.8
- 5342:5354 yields -2.0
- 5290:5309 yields 1.5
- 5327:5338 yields 0.3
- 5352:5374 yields -0.4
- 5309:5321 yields -0.5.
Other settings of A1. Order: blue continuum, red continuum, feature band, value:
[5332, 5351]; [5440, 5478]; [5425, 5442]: 0.5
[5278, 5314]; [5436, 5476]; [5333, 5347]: -3.7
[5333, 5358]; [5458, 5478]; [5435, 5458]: -0.1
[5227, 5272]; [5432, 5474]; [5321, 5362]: -2.7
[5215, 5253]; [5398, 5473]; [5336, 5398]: -4.4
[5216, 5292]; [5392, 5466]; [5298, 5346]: -2.4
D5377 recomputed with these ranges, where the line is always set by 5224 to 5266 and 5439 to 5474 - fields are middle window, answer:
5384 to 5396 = 0.02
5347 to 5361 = -0.07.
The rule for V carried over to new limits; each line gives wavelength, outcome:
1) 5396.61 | 6.86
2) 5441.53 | 9.369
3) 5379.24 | 7.717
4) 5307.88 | 7.122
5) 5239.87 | 10.16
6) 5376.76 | 9.147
